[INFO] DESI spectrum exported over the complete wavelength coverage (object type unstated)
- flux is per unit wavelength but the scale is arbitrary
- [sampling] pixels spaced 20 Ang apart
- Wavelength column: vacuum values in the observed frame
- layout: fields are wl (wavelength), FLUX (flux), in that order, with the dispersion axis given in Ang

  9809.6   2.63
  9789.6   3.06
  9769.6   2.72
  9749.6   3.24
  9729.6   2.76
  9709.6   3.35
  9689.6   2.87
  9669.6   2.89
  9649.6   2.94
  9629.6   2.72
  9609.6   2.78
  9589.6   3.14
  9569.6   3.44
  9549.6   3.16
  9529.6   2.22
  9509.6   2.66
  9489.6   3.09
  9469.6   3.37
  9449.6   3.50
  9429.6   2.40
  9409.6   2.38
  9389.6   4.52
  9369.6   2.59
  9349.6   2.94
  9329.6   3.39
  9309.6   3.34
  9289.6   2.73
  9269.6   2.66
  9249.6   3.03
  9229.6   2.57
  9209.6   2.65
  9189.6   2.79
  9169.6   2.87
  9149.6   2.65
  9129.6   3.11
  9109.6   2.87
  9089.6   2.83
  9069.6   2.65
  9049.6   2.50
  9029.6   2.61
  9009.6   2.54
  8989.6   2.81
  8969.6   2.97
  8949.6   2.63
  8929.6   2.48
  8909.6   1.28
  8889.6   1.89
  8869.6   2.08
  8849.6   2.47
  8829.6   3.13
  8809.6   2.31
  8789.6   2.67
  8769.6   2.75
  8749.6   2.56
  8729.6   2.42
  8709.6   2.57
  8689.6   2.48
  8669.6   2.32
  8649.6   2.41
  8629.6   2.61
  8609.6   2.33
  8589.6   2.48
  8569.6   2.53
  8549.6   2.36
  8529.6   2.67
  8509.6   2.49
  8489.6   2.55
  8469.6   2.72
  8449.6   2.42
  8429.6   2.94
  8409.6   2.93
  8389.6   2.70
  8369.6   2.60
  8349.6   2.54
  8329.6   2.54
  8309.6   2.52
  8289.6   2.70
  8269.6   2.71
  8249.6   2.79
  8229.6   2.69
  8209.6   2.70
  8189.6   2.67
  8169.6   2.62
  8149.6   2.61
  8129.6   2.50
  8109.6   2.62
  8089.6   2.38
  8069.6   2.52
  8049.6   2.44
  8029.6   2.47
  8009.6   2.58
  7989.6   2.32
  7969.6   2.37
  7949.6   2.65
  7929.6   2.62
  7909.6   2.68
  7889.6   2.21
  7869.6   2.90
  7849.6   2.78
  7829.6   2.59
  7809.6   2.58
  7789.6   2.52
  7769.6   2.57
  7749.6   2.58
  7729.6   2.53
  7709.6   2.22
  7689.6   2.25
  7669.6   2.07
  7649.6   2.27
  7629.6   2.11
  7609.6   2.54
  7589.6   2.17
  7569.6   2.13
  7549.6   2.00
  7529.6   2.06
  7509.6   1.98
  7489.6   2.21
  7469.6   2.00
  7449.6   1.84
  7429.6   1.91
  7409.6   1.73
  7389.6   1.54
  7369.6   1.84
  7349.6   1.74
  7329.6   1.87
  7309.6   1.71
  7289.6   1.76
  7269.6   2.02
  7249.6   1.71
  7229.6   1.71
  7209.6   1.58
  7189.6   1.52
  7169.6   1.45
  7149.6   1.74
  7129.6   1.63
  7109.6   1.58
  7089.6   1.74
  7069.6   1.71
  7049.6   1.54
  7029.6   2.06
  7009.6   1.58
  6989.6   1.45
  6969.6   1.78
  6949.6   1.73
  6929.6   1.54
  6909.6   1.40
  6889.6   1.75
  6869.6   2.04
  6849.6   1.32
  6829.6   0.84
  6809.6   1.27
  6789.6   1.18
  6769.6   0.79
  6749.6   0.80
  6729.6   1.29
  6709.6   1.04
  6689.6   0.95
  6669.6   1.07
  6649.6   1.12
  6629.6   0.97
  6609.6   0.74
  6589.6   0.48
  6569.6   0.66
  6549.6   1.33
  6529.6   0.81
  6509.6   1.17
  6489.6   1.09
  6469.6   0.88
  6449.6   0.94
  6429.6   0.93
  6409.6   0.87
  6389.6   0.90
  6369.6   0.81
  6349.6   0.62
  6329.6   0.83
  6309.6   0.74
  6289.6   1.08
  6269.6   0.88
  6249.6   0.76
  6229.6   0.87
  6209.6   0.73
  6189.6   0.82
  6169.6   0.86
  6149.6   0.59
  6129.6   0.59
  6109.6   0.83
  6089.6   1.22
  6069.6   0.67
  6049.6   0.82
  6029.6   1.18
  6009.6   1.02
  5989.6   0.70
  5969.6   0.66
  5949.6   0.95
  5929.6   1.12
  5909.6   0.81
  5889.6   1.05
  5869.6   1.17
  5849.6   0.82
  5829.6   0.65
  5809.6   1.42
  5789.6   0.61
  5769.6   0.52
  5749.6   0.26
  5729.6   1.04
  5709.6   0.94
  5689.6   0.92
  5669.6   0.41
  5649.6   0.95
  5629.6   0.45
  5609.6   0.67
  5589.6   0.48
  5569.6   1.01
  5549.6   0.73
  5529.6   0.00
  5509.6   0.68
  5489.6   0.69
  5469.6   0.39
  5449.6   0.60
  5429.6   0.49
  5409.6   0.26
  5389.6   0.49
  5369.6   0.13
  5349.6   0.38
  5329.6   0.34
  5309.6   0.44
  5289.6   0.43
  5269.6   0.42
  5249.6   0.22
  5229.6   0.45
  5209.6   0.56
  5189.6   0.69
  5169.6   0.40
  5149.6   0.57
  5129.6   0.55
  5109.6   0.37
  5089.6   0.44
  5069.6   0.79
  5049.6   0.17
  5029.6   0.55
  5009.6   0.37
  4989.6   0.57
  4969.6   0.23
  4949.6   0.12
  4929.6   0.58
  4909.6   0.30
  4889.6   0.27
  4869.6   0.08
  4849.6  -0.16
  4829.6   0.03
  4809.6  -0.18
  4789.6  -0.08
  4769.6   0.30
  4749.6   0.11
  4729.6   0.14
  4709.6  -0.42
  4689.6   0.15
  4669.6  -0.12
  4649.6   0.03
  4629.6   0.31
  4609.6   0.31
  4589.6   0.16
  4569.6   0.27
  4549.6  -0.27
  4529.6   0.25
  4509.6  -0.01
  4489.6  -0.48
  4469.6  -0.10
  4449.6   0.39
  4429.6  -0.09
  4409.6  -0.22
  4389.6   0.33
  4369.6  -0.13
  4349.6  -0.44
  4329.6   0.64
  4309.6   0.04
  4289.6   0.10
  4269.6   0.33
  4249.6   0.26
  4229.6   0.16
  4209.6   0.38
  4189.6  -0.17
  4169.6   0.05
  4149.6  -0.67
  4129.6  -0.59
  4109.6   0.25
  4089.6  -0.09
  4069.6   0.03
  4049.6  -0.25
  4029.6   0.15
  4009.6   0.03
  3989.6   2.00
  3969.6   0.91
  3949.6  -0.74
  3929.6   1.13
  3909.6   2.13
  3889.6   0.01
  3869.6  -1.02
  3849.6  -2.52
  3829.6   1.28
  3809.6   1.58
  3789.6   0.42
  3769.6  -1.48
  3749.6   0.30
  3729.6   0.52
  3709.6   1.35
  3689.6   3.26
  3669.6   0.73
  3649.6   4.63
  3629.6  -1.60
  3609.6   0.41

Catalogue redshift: 0.72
